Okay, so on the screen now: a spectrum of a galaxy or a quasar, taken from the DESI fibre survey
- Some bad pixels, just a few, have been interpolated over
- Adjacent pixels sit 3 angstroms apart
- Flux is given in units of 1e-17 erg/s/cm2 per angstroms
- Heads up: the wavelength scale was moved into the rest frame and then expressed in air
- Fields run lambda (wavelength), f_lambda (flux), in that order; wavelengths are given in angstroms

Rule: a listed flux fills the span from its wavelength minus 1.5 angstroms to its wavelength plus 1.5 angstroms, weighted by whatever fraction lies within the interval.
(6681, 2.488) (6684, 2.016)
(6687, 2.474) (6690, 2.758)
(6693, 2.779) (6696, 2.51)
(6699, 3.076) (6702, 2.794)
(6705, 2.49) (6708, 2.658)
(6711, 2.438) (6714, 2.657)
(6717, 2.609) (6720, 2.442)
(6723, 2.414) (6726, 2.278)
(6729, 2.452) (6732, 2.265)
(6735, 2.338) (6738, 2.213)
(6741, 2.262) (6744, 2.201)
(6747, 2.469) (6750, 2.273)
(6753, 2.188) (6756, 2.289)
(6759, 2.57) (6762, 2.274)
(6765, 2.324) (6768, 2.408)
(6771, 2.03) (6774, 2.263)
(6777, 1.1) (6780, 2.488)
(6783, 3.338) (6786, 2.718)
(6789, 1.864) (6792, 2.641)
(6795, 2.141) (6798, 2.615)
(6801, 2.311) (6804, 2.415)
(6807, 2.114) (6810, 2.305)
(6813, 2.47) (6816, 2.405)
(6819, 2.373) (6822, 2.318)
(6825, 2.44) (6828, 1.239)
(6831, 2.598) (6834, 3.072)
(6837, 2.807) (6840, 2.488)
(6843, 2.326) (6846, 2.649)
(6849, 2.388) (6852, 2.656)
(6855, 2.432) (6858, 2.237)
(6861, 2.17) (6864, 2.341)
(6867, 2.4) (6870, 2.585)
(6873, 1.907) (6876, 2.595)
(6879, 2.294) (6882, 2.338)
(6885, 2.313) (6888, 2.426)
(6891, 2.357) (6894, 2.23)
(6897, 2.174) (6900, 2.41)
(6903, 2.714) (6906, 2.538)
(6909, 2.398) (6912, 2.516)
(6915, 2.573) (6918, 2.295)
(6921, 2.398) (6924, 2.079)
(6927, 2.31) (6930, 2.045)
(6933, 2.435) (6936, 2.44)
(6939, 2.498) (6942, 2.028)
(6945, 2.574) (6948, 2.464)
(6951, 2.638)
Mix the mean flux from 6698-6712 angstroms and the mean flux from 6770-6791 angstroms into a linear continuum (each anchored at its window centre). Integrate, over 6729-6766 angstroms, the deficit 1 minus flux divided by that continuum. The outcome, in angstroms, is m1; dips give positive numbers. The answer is 2.1 angstroms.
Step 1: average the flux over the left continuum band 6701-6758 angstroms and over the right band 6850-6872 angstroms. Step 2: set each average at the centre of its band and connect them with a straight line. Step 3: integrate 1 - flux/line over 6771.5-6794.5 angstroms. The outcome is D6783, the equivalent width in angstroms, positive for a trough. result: 0.7 angstroms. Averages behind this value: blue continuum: 2.4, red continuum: 2.39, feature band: 2.32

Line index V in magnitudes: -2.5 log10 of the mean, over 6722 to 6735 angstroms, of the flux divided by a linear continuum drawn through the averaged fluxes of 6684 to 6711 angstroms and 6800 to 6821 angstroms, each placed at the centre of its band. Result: 0.09 mag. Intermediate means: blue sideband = 2.64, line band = 2.35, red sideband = 2.34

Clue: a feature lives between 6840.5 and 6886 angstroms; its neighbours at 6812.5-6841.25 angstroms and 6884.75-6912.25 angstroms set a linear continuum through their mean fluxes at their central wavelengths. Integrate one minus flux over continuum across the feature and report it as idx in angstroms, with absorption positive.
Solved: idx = 0.6 angstroms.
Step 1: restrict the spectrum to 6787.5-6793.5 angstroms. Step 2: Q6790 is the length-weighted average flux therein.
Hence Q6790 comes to 2.25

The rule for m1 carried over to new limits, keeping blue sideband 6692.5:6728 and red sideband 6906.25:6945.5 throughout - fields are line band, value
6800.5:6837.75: 1.5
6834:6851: -1.0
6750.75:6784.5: 3.1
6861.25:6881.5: 0.6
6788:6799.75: 0.8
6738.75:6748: 0.9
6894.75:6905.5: -0.2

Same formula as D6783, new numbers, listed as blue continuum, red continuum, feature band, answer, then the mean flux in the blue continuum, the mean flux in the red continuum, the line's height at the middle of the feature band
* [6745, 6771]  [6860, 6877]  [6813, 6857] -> -2.10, 2.33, 2.33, 2.33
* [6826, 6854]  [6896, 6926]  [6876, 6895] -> 0.64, 2.47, 2.41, 2.43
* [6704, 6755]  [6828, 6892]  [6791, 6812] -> 0.41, 2.39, 2.42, 2.41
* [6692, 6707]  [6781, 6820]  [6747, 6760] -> 1.19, 2.73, 2.44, 2.57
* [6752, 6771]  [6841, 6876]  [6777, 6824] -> -0.92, 2.32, 2.38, 2.35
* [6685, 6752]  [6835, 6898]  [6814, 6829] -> 1.40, 2.49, 2.39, 2.42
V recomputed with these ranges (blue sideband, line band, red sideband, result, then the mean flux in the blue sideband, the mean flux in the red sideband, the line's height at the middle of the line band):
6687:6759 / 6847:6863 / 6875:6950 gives 0.01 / 2.47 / 2.38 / 2.41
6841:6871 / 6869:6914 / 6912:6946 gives 0.00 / 2.42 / 2.34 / 2.38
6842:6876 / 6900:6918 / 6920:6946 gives -0.08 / 2.38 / 2.31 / 2.33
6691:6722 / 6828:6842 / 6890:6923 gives -0.03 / 2.64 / 2.41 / 2.5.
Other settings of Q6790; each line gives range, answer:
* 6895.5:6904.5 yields 2.43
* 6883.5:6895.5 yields 2.33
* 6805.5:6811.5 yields 2.21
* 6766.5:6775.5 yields 2.23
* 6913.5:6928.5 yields 2.33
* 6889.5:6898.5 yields 2.25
